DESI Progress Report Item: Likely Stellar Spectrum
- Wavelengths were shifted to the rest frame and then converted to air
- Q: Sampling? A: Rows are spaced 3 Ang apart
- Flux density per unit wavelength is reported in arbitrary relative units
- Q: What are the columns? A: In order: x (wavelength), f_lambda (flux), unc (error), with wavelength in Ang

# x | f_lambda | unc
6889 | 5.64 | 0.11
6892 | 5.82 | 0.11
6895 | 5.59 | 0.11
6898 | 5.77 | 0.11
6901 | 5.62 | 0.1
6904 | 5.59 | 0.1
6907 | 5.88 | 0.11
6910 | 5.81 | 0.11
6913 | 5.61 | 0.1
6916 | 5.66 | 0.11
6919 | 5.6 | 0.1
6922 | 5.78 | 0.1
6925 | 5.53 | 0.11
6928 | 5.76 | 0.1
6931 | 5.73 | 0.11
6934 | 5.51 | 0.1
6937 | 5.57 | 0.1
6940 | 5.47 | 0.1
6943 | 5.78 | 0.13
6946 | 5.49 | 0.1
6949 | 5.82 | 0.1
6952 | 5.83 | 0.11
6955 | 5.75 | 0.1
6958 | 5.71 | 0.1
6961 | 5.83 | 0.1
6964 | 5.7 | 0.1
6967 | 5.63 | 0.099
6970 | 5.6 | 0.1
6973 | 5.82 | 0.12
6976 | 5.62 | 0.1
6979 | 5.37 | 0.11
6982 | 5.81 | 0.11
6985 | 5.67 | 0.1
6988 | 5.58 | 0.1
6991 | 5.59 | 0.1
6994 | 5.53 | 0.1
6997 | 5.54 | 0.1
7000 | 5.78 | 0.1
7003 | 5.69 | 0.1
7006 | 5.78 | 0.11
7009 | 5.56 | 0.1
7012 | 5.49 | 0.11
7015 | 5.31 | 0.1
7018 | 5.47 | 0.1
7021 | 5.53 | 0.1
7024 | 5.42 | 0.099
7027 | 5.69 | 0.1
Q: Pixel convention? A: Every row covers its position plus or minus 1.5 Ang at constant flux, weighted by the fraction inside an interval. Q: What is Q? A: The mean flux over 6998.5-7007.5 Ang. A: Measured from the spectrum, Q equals 5.75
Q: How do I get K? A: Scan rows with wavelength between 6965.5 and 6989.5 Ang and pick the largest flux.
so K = 5.82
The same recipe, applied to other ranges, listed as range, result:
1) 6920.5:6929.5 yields 5.78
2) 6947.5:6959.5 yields 5.83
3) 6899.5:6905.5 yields 5.62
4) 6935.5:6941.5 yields 5.57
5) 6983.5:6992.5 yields 5.67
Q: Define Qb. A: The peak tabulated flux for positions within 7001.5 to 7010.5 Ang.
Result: 5.78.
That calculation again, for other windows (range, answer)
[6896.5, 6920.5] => 5.88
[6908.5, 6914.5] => 5.81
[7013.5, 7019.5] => 5.47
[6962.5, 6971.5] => 5.7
